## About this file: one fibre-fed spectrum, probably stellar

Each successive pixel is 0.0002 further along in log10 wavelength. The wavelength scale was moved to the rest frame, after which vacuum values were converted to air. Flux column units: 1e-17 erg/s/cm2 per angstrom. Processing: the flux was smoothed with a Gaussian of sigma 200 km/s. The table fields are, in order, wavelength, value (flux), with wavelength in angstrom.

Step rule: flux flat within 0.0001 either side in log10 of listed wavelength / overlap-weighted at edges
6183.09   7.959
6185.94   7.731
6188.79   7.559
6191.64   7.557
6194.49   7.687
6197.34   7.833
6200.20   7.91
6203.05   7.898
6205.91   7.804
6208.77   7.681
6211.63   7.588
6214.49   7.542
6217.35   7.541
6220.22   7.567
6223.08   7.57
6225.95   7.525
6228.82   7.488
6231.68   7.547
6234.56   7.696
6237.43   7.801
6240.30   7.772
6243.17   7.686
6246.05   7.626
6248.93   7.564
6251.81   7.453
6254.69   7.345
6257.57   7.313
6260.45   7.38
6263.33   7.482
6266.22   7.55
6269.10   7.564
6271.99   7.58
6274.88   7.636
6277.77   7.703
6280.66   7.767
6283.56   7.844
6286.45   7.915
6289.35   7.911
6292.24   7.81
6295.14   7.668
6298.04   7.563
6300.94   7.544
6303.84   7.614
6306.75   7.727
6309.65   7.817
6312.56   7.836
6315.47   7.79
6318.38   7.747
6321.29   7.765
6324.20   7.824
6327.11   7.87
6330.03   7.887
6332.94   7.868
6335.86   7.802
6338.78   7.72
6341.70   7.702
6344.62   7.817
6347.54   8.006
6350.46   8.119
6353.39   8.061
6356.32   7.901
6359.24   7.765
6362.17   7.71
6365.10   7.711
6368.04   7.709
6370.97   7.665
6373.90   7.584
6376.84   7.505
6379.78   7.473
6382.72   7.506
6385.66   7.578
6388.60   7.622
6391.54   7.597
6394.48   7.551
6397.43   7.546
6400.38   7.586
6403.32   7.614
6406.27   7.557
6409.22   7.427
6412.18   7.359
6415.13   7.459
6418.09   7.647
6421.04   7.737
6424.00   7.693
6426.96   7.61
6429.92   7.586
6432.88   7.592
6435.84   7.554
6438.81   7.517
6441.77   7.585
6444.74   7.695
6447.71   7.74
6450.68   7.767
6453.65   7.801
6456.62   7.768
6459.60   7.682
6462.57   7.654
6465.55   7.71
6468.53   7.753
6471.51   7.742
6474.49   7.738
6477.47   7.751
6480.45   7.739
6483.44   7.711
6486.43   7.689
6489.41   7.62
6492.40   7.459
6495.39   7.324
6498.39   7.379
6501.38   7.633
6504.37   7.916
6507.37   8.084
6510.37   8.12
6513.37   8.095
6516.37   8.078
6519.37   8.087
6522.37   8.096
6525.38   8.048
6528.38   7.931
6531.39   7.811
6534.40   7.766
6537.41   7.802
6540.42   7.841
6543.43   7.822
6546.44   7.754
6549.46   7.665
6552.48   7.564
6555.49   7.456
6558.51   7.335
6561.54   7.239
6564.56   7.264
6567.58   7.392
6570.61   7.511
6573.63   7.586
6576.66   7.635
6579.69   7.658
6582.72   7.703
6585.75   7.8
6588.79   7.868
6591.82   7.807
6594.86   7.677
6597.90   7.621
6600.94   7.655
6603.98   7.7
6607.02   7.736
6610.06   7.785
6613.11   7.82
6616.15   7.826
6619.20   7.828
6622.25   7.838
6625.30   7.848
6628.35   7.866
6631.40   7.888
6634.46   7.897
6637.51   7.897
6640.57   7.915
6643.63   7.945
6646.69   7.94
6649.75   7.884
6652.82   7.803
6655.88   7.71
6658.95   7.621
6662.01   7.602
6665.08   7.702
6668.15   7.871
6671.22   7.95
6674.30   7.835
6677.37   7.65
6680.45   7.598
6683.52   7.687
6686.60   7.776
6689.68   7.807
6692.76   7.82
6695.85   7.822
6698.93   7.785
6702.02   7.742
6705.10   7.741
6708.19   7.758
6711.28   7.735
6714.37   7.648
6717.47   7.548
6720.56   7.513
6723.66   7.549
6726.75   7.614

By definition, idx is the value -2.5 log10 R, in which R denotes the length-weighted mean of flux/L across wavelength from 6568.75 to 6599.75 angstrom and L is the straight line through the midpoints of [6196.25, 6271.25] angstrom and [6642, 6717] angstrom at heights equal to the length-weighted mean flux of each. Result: 0.01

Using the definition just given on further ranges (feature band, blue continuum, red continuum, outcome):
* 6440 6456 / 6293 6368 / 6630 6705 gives 0.01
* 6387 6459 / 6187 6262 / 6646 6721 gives 0.01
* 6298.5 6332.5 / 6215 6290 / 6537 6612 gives -0.02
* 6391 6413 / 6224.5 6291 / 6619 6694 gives 0.02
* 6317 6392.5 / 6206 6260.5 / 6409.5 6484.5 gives -0.02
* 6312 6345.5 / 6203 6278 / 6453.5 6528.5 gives -0.02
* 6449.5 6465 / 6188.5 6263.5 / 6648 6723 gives -0.01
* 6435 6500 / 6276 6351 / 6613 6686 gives 0.02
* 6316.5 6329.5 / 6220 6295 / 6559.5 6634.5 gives -0.02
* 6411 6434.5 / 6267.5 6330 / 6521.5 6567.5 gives 0.02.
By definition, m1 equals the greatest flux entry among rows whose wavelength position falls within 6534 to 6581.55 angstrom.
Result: 7.841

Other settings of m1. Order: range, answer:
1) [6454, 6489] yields 7.768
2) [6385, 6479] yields 7.801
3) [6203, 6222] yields 7.898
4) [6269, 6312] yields 7.915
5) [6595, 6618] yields 7.826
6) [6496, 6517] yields 8.12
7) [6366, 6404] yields 7.709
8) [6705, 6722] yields 7.758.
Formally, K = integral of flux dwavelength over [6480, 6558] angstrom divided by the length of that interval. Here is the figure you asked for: 7.78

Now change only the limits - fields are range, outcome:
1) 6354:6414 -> 7.6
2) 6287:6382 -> 7.76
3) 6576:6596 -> 7.74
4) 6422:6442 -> 7.6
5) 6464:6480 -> 7.74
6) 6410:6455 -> 7.62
